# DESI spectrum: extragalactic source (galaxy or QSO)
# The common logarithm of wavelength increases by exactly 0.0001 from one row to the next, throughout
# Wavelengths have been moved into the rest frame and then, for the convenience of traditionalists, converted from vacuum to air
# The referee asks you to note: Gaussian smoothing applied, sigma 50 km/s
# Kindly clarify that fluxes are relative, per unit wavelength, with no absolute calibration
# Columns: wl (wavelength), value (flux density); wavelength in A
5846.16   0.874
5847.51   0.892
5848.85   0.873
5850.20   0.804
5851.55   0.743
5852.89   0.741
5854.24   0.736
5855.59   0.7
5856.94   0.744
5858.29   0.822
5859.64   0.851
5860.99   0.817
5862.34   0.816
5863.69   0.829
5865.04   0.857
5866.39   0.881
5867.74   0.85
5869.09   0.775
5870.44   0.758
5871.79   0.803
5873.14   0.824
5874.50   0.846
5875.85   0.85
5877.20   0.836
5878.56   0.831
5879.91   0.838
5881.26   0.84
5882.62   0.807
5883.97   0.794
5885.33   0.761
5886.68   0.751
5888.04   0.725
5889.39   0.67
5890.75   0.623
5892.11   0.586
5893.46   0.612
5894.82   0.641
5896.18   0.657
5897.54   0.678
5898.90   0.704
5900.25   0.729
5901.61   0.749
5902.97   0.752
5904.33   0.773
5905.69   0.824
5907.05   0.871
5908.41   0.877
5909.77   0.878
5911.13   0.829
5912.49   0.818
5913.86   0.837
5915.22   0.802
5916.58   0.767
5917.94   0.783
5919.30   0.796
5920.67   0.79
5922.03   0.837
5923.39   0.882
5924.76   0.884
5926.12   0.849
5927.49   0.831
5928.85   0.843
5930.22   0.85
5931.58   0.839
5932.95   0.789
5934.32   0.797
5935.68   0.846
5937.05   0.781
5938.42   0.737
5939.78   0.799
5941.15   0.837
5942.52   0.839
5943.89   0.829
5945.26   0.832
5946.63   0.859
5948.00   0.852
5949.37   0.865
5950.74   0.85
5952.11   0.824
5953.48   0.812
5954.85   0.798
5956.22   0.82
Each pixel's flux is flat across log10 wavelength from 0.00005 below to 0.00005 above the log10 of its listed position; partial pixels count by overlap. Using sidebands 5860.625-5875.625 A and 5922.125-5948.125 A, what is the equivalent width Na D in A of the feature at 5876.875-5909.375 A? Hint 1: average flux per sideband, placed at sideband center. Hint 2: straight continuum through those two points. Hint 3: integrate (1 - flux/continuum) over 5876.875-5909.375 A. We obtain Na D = 3.1 A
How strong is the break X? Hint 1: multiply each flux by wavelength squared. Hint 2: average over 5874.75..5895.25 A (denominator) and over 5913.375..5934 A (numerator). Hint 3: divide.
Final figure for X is 1.12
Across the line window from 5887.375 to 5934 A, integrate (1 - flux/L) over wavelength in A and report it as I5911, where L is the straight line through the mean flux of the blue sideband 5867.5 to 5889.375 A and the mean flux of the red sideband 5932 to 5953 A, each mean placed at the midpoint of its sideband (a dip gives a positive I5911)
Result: 2.1 A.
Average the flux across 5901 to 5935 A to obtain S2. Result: 0.822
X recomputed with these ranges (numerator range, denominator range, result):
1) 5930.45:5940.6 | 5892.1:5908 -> 1.12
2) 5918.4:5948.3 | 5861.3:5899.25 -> 1.10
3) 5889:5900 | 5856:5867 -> 0.80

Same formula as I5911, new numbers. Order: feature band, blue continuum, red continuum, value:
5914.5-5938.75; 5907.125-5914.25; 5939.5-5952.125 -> 0.8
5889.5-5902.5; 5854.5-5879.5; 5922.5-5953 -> 2.5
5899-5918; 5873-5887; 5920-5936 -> 0.6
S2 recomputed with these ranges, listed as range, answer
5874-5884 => 0.833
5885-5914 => 0.741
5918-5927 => 0.835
